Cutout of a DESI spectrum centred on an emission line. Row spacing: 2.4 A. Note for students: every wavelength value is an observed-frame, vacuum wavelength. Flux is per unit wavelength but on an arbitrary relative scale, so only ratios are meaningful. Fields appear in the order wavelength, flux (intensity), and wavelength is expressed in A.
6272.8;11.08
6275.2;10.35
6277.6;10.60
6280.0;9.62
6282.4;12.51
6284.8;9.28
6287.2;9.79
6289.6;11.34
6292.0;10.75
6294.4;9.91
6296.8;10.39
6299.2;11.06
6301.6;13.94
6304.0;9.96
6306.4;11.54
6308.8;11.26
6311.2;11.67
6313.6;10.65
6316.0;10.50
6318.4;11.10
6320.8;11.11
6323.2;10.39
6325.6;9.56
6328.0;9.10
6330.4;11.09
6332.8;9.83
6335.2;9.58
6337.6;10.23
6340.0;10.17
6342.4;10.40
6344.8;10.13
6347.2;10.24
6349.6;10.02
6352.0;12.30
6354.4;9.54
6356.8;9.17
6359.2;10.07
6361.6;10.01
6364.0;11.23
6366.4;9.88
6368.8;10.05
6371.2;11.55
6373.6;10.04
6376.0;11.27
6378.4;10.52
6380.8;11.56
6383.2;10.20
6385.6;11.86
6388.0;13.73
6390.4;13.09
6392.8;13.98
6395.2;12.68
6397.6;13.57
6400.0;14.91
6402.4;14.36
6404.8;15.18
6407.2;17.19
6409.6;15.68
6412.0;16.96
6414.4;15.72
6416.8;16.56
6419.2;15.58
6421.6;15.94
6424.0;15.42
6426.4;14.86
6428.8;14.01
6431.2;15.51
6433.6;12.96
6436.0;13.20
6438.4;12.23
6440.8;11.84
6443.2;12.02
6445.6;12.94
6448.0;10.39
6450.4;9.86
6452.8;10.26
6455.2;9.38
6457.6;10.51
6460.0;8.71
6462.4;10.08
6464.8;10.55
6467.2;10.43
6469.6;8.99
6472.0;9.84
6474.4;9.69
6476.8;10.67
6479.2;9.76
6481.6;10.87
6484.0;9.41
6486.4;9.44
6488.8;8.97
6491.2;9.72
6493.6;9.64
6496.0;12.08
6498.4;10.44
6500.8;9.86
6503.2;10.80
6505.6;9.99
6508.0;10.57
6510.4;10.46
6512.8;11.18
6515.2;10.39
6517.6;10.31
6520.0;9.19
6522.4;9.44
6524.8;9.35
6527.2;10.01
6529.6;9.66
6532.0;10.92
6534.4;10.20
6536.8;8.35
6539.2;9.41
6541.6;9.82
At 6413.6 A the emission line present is Mg II 2798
